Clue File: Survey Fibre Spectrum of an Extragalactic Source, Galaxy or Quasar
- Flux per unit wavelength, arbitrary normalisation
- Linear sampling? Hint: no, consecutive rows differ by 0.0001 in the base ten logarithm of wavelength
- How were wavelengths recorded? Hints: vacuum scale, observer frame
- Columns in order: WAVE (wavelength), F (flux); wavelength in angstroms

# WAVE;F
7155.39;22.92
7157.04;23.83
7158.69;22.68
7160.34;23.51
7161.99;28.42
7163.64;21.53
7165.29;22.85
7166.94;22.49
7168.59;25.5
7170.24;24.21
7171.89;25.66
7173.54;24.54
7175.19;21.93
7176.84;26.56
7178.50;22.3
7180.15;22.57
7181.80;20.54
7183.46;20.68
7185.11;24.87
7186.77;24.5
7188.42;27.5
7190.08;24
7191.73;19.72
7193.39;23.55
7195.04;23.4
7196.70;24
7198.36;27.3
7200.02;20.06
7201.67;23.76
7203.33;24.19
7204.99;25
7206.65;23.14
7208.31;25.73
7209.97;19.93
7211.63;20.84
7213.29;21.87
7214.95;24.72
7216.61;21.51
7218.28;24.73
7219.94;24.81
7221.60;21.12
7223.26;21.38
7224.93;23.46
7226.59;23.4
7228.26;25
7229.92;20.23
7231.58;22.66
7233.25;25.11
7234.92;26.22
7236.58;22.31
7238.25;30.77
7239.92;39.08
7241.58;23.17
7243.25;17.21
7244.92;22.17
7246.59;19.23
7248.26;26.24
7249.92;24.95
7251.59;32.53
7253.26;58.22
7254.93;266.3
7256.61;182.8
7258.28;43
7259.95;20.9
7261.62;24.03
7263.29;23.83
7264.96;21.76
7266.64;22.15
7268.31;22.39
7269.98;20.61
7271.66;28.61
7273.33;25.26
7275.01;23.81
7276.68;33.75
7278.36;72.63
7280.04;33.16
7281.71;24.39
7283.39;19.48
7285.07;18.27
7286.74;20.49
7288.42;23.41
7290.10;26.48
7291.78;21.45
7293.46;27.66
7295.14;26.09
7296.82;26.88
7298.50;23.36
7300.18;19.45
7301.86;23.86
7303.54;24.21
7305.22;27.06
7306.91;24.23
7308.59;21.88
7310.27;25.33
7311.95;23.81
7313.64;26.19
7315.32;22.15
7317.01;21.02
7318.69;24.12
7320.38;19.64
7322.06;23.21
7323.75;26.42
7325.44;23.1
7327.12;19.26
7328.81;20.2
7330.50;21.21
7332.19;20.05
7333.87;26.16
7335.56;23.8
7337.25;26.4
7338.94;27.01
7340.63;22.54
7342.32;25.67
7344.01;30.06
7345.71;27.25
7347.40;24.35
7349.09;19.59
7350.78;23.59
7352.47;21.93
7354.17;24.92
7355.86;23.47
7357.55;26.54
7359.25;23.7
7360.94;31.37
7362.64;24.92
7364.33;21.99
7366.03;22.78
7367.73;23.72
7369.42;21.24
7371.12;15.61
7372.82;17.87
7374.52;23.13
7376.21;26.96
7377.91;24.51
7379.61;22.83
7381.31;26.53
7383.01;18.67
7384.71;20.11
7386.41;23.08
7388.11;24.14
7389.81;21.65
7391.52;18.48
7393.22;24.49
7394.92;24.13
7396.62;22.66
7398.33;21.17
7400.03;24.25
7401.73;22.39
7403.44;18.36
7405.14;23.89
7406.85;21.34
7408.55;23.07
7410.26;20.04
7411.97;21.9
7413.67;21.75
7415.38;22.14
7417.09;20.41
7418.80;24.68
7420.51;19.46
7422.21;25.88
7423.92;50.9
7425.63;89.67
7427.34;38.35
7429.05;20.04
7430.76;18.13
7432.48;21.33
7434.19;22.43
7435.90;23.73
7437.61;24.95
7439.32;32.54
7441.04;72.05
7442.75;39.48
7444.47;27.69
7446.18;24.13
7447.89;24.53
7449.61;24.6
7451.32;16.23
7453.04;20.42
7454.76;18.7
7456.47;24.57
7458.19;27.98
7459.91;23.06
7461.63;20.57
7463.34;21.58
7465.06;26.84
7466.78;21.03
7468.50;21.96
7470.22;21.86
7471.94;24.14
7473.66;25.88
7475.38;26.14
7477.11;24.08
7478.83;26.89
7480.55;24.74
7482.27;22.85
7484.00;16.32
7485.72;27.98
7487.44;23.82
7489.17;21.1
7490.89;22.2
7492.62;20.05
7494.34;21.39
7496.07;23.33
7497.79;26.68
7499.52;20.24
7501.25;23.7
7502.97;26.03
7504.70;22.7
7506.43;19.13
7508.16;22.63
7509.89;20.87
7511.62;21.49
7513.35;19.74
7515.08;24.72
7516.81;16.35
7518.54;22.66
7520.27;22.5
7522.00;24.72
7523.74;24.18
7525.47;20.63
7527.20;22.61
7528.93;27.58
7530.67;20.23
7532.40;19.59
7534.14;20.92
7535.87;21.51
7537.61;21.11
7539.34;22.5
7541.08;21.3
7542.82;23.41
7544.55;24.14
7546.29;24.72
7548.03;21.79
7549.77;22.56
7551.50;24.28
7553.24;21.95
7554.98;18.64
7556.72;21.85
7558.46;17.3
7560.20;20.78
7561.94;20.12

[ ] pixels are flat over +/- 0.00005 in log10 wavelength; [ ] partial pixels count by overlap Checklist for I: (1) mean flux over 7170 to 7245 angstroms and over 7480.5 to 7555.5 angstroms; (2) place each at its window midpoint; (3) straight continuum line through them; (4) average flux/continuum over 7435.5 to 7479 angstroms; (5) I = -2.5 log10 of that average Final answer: -0.17 mag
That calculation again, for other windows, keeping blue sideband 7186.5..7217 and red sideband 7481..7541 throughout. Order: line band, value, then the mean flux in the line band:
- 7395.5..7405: 0.03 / 22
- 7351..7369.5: -0.07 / 24.3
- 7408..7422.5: 0.03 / 22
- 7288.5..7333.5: -0.02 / 23.4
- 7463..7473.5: -0.04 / 23.2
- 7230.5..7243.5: -0.12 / 26.1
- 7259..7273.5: -0.01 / 23.4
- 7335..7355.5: -0.09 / 24.7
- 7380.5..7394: 0.03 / 22.1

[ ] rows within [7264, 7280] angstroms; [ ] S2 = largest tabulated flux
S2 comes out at 72.63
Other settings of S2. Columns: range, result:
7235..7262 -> 266.3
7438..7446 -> 72.05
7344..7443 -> 89.67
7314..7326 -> 26.42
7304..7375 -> 31.37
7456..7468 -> 27.98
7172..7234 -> 27.5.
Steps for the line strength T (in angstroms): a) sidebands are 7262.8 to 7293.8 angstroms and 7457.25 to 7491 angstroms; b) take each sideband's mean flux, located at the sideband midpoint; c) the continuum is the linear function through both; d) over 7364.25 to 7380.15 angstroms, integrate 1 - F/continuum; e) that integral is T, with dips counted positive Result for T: 2.0 angstroms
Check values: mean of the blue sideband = 26.8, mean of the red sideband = 23.6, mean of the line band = 22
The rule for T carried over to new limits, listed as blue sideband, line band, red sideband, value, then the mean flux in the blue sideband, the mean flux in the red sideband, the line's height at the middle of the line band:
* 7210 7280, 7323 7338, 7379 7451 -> 4.1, 36.3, 26.9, 31.5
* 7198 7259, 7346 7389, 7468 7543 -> 9.2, 36.4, 22.6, 29.5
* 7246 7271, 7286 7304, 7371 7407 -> 8.4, 54.1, 22.2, 45.2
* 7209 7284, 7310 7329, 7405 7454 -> 5.7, 35.4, 28.9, 32.8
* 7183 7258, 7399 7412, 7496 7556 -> 2.4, 33.8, 22.3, 26.8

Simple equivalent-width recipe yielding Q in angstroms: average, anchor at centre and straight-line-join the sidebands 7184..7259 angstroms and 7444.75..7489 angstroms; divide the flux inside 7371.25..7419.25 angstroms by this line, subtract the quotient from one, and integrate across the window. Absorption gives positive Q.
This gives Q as 7.7 angstroms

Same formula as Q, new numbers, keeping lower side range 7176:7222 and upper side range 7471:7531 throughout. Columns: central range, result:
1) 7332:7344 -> -1.0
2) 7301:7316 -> -0.7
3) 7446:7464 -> 0.5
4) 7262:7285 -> -4.9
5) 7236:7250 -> -1.1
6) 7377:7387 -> 0.2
